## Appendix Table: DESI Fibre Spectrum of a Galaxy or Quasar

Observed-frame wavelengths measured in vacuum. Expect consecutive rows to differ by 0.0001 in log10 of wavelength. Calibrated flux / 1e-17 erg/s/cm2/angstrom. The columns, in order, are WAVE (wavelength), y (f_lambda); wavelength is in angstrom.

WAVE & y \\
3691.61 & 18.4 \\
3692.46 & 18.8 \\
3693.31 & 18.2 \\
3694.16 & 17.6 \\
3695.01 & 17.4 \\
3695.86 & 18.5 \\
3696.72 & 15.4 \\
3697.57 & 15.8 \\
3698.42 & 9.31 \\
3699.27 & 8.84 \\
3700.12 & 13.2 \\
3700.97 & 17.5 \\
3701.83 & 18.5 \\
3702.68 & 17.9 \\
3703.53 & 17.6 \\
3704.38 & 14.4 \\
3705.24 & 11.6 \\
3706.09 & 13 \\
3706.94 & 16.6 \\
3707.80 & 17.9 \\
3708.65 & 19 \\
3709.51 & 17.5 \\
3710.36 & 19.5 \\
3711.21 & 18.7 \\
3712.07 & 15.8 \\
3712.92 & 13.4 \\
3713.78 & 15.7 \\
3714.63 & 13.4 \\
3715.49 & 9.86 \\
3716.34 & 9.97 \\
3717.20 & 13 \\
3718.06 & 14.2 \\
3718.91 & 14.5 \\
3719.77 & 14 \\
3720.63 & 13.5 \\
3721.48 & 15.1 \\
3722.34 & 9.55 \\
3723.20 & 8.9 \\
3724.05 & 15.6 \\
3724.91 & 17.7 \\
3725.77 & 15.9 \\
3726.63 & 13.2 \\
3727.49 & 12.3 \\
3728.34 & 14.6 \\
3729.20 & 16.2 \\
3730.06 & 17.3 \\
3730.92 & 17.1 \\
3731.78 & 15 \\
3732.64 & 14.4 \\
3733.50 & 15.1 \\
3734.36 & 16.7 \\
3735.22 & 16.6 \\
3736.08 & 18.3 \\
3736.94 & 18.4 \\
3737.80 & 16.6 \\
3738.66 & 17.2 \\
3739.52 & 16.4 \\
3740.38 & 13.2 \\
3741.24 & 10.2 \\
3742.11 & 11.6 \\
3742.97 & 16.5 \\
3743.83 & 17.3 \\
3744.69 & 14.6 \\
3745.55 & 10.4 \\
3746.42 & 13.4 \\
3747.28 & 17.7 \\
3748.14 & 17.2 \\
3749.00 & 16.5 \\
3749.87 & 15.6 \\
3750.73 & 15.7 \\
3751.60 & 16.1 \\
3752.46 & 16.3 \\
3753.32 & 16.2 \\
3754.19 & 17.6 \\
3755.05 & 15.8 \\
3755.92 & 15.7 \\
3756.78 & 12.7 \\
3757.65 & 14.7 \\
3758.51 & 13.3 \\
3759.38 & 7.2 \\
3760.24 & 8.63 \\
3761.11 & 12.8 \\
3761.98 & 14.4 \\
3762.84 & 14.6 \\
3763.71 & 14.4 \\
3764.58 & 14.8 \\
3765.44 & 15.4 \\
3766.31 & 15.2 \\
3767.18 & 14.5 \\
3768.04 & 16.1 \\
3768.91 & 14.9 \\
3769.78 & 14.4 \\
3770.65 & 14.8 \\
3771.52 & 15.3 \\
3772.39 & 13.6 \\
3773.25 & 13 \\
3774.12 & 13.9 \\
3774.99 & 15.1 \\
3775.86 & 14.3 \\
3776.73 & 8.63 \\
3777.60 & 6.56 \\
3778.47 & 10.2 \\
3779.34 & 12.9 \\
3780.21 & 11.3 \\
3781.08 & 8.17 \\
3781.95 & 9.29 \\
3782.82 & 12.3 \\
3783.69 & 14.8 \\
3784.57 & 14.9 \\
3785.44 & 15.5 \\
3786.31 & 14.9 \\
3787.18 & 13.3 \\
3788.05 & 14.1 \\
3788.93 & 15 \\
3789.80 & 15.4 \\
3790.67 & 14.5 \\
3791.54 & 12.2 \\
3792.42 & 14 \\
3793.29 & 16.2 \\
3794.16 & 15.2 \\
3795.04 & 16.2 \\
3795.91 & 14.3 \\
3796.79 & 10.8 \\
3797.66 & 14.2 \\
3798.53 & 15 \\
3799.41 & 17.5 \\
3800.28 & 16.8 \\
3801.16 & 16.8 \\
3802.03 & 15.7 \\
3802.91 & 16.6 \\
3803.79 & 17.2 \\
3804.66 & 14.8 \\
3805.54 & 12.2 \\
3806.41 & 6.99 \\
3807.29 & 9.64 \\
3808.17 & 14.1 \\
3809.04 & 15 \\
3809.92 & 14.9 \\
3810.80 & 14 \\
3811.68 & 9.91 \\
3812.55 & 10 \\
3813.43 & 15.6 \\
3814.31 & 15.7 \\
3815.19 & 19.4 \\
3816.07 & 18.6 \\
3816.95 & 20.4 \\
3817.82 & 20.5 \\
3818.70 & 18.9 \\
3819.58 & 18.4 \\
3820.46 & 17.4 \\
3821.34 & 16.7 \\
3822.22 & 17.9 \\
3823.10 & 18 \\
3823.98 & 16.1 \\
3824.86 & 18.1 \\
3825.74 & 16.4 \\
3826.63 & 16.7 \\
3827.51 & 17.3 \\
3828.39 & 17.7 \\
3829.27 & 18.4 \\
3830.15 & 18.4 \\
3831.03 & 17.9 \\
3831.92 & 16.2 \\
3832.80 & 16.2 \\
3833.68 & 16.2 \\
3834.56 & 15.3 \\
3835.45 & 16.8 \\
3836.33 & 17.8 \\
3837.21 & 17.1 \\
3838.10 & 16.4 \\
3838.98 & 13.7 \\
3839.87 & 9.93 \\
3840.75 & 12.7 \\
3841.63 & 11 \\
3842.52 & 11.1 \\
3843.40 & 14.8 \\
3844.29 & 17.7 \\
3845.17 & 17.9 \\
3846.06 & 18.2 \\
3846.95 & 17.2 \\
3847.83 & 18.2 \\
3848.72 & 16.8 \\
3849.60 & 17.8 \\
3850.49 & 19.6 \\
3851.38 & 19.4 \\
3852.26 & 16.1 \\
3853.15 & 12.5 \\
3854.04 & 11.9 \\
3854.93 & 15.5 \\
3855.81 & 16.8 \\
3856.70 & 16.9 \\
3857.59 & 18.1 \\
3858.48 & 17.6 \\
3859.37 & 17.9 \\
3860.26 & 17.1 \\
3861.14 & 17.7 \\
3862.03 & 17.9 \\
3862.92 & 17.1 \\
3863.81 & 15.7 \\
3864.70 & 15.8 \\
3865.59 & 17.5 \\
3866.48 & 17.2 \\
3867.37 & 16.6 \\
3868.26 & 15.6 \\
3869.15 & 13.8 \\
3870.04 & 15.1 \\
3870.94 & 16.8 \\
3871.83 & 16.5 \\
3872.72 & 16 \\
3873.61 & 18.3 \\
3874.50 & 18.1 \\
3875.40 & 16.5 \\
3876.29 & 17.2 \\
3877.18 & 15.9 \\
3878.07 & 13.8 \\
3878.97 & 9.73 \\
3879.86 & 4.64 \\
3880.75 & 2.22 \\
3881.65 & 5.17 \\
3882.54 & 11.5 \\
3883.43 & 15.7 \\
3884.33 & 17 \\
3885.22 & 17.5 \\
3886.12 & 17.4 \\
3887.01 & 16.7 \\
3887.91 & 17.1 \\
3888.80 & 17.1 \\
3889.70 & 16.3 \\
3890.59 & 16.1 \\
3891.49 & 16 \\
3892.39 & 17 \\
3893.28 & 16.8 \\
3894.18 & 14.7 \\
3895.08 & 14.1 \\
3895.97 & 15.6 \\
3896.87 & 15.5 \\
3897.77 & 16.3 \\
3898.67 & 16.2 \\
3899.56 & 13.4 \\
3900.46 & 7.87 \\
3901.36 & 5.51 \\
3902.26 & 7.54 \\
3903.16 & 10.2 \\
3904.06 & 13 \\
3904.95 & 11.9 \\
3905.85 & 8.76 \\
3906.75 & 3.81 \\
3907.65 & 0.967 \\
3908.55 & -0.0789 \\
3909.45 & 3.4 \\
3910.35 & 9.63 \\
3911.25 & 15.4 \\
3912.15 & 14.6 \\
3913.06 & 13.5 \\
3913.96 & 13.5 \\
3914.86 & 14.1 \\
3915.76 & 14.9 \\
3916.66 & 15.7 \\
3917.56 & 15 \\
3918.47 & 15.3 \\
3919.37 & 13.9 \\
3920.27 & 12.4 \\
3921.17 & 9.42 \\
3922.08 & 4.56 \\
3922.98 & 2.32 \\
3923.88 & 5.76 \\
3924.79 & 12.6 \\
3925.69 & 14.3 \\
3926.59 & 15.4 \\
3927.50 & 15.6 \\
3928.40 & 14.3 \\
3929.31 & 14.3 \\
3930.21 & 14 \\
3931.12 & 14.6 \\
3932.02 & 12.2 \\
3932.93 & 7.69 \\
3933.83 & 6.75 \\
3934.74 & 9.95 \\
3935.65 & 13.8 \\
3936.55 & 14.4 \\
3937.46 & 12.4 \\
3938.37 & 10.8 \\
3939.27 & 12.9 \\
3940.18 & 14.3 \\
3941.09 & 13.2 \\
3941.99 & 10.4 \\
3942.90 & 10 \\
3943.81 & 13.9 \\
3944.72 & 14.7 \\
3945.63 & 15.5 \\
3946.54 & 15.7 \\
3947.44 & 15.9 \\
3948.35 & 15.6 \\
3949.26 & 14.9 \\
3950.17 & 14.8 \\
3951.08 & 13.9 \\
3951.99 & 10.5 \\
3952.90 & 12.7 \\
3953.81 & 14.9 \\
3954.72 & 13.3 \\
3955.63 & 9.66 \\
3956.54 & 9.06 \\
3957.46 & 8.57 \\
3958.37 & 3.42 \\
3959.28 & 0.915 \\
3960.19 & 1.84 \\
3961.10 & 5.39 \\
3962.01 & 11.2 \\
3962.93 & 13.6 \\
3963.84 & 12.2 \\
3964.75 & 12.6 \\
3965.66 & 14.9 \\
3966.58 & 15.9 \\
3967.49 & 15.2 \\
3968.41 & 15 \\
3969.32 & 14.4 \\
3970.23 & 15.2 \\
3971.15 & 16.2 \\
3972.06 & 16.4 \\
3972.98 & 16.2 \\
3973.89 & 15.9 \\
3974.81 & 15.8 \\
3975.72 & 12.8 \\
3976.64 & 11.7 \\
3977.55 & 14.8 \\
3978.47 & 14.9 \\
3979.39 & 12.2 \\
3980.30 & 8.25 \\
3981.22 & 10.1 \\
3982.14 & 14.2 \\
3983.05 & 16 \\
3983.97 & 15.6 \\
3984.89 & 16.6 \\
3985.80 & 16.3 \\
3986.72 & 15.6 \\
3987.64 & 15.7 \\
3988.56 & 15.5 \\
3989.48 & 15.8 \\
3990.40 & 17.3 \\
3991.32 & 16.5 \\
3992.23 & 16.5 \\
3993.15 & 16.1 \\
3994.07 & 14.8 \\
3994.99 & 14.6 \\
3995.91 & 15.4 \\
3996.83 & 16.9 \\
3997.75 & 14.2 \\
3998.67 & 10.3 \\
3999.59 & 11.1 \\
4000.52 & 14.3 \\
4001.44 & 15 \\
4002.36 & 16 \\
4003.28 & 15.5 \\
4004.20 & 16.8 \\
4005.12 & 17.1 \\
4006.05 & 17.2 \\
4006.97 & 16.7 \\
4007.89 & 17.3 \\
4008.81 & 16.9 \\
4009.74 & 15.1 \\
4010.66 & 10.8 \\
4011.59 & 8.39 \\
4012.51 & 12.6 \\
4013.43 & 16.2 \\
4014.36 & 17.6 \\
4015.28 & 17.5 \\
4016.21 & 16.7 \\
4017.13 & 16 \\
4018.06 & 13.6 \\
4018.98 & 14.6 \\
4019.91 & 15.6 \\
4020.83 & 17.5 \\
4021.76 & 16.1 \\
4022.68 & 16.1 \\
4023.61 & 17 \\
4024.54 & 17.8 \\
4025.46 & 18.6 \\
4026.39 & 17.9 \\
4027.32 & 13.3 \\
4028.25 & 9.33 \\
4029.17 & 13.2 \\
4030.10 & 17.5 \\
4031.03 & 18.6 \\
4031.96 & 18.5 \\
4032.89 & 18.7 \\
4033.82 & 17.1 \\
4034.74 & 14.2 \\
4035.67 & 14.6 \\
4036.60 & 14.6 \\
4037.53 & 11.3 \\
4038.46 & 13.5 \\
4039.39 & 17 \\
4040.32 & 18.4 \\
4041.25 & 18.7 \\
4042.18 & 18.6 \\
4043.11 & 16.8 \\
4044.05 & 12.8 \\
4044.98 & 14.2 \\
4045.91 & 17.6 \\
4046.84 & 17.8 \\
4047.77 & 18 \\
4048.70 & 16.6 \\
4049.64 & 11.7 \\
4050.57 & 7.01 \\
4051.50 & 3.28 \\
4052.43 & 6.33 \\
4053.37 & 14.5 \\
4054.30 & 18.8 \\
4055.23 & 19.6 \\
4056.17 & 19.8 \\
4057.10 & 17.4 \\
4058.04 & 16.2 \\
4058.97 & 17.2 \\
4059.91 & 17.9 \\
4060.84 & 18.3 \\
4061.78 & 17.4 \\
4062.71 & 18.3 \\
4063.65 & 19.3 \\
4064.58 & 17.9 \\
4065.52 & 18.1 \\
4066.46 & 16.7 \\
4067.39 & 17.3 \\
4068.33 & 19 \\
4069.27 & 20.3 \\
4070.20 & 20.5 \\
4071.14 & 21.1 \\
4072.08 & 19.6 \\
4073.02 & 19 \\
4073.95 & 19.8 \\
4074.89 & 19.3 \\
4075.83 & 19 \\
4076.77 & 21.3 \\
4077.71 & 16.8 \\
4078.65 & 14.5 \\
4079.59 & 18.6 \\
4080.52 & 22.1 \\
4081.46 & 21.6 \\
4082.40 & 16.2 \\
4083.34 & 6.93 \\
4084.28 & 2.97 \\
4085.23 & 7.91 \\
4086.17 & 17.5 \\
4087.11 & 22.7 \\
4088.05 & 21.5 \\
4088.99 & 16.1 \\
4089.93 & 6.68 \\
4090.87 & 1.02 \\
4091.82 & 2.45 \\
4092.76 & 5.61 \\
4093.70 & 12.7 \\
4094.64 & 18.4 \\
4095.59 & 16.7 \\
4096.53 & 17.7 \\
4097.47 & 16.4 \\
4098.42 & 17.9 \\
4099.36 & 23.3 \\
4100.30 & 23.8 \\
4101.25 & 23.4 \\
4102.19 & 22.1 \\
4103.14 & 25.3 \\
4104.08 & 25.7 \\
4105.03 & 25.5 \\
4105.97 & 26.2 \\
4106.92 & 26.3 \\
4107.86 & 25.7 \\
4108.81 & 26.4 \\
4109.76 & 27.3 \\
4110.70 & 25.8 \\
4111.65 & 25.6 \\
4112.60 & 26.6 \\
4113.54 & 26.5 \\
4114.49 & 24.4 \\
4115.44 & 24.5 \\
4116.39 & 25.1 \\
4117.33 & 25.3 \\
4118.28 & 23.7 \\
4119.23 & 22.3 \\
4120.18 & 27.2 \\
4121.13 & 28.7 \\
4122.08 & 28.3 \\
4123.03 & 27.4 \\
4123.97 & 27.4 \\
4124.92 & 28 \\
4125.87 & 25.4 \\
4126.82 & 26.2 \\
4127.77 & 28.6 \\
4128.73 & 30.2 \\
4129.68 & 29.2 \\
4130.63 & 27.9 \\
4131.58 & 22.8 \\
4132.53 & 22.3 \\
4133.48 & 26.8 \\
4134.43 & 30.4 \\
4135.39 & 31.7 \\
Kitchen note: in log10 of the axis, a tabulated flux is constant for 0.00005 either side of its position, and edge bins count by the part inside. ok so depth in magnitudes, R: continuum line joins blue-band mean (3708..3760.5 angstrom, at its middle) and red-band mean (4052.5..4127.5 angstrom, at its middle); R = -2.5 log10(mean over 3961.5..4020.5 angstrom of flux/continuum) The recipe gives 0.24 mag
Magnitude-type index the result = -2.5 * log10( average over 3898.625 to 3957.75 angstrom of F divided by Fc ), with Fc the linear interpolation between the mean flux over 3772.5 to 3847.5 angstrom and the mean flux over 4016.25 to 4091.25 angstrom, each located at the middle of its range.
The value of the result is 0.31 mag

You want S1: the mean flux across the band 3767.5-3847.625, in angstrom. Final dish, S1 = 14.9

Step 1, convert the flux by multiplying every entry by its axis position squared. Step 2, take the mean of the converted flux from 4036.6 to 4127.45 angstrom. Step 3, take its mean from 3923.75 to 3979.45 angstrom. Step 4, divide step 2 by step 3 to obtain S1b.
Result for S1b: 1.60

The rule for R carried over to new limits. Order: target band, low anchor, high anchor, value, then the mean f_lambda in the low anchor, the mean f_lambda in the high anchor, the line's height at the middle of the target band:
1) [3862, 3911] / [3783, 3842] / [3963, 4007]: 0.146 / 15.5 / 14.9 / 15.2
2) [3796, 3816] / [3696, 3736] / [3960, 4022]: 0.035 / 14.9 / 14.6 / 14.8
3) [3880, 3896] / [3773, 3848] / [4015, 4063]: 0.057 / 15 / 15.7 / 15.2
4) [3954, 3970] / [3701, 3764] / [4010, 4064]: 0.411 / 14.9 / 15.6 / 15.4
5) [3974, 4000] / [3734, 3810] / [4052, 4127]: 0.232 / 14.2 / 19.8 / 18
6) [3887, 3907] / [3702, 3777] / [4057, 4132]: 0.279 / 14.8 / 20.5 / 17.3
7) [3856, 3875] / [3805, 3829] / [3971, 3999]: -0.086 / 15.8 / 14.8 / 15.5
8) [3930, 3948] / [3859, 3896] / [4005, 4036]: 0.219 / 15.3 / 15.8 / 15.5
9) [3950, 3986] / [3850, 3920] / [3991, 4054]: 0.174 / 14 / 15.1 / 14.7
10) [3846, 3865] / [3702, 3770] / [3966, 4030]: -0.130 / 14.9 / 15.1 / 15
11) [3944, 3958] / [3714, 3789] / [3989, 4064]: 0.146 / 14.1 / 15.6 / 15.2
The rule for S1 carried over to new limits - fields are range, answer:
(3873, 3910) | 12.5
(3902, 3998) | 12.5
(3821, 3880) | 16.2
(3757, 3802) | 13.7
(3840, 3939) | 13.7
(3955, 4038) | 14.3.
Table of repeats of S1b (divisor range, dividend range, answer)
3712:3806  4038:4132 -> 1.61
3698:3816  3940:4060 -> 1.14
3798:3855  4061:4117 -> 1.37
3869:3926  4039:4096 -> 1.37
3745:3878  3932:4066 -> 1.04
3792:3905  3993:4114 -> 1.22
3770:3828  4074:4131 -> 1.68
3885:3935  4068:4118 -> 1.73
